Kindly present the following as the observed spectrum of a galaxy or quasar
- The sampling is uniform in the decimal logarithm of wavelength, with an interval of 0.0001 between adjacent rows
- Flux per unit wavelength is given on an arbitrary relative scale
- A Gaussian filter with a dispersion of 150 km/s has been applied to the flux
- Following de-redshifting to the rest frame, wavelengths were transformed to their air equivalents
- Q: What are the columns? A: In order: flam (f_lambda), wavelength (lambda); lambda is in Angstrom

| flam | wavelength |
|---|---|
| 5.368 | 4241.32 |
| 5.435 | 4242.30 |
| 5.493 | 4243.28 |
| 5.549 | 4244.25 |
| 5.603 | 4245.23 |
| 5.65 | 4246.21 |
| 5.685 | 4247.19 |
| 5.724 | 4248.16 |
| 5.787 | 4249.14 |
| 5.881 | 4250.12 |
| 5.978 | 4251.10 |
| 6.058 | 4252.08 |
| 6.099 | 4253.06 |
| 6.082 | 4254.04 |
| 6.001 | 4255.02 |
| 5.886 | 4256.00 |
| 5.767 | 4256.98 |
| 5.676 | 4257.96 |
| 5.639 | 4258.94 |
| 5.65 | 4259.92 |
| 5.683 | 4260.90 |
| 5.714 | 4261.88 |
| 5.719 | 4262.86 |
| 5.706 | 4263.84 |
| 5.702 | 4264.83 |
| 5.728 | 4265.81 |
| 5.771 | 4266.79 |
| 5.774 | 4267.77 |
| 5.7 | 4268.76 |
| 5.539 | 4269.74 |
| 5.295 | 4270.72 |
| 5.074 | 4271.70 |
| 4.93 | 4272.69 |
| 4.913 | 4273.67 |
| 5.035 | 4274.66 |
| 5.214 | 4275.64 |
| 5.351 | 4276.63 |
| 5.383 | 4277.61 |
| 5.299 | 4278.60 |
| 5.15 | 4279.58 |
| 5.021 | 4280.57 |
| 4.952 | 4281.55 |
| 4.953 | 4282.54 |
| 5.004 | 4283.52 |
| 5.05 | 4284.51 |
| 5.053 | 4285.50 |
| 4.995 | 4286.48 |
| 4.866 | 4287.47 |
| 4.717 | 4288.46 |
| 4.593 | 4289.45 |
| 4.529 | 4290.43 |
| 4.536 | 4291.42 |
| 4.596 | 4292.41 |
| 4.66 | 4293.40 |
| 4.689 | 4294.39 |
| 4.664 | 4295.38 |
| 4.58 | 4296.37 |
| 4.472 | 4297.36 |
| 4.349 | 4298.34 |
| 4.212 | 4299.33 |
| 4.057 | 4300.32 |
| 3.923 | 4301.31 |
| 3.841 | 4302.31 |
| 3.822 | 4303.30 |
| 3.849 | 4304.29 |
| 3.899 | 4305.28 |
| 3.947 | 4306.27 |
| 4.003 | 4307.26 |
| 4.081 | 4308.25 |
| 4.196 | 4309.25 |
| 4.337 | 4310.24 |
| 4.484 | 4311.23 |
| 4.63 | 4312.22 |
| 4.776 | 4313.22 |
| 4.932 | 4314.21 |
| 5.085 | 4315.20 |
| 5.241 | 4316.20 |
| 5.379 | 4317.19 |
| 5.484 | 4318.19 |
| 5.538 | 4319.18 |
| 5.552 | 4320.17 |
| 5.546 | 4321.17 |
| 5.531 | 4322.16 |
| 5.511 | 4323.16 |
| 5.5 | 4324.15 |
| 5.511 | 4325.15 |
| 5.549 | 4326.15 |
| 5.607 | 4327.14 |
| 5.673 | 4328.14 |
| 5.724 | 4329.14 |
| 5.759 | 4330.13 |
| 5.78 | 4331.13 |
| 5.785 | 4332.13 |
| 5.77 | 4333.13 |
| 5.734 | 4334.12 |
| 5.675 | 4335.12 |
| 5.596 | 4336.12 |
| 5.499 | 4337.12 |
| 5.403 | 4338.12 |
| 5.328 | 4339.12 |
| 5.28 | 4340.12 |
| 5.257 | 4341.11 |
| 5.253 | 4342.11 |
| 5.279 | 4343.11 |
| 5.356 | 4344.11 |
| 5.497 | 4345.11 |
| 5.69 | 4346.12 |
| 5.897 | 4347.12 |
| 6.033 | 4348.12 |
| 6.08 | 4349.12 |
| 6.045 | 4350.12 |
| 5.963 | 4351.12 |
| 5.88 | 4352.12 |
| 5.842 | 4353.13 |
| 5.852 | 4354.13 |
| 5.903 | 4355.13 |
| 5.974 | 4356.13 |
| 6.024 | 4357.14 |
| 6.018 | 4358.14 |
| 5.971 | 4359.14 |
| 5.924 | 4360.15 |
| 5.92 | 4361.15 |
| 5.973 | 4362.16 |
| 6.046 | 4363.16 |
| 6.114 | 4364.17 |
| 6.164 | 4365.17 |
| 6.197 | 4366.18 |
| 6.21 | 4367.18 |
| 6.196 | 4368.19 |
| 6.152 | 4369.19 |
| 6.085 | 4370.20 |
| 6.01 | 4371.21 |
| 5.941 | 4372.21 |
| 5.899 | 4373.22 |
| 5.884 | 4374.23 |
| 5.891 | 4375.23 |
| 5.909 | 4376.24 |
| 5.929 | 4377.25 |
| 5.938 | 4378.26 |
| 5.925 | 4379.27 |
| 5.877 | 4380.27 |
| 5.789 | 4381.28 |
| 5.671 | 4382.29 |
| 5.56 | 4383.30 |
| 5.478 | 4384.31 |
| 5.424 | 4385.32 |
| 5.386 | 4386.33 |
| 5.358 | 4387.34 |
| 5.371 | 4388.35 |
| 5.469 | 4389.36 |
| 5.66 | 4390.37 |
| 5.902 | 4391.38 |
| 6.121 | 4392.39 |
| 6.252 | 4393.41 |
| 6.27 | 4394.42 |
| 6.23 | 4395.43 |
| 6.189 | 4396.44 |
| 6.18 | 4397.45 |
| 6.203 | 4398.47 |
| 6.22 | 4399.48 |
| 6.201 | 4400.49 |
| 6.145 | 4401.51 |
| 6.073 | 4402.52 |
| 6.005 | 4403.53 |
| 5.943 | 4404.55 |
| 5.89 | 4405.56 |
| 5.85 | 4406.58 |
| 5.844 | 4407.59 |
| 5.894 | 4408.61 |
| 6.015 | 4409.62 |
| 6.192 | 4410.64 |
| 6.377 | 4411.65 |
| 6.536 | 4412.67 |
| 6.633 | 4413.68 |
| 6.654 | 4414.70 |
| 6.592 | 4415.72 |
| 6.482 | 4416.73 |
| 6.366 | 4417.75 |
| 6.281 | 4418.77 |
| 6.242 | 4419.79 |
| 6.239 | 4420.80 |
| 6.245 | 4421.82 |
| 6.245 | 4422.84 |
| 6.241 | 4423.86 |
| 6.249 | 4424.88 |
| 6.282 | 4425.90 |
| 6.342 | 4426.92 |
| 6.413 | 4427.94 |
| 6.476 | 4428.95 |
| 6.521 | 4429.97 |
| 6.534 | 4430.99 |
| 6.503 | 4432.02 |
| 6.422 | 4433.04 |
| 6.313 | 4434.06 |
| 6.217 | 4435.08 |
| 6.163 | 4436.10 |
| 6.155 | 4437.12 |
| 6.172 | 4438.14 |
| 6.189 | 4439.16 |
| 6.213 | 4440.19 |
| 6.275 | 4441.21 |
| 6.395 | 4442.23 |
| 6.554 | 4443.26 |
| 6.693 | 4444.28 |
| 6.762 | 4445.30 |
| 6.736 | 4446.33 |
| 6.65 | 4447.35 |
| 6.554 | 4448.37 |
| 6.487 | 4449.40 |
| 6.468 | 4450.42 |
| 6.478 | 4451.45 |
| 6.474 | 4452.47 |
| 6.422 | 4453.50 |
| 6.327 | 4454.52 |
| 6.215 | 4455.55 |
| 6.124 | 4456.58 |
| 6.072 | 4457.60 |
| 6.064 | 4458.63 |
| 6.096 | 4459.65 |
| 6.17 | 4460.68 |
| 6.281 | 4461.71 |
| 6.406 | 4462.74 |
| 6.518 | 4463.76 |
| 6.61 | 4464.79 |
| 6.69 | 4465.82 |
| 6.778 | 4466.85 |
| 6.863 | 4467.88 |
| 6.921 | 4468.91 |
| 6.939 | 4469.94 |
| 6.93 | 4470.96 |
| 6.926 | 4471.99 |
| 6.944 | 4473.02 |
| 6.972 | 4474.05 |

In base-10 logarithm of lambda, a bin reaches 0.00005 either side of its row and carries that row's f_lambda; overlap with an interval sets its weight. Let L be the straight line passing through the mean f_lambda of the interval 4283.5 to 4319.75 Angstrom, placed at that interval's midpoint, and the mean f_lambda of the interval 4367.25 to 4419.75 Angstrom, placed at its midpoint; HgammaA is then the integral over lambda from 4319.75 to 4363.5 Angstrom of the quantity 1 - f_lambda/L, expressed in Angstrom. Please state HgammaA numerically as -4.3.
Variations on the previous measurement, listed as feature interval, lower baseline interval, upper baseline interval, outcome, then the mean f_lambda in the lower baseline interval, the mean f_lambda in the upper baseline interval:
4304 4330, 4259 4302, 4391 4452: 1.8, 5.04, 6.3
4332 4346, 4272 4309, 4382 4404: -0.7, 4.62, 5.88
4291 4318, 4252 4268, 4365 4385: 6.6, 5.8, 5.93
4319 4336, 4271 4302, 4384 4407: -1.4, 4.8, 5.91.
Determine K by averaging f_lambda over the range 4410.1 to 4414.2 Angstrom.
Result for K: 6.43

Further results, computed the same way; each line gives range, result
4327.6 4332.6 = 5.74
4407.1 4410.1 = 5.92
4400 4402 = 6.15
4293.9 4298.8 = 4.56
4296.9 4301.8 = 4.21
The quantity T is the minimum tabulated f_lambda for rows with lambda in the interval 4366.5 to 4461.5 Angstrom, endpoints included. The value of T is 5.358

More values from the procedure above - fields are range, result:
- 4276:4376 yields 3.822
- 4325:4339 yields 5.403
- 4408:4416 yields 5.894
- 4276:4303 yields 3.841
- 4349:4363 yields 5.842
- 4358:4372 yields 5.92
